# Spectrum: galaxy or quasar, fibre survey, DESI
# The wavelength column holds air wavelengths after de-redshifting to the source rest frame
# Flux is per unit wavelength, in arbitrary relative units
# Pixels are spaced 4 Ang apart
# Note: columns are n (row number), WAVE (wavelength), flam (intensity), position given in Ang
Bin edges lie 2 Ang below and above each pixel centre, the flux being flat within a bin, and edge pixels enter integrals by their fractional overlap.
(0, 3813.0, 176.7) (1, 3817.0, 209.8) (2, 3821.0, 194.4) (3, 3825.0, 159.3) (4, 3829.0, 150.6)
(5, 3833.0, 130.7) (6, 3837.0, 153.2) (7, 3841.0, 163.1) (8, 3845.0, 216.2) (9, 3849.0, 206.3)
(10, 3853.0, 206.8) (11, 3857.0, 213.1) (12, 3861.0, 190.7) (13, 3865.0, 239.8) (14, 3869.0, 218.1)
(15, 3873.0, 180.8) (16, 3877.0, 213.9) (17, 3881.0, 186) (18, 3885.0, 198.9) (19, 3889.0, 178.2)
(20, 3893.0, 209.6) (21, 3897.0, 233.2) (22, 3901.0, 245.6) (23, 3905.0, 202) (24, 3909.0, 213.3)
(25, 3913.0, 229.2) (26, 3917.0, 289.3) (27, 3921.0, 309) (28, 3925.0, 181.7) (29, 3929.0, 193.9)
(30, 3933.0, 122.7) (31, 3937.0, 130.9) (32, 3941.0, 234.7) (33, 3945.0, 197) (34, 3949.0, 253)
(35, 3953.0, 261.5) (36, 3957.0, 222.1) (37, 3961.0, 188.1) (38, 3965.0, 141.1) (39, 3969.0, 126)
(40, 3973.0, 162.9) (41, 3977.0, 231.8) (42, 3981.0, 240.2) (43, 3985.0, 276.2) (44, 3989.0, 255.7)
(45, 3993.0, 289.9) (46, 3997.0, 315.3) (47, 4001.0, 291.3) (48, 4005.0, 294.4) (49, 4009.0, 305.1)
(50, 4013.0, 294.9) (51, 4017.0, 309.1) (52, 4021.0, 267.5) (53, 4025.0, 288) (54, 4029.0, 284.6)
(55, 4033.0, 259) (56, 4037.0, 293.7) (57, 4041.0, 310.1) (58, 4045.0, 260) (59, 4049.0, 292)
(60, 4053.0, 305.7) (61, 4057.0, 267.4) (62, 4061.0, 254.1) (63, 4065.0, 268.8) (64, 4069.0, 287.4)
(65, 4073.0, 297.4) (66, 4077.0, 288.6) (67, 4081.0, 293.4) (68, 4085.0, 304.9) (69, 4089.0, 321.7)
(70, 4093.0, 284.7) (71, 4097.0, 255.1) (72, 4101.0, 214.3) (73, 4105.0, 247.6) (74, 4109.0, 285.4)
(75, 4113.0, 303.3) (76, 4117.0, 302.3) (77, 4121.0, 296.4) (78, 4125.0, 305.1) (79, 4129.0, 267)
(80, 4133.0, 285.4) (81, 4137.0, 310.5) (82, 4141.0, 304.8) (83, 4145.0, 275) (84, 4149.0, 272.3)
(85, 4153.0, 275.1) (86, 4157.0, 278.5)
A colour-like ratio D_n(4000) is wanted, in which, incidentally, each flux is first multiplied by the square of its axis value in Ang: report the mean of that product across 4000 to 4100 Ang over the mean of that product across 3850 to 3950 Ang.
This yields 1.47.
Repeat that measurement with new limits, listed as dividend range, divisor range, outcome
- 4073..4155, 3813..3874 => 1.73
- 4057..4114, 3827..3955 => 1.50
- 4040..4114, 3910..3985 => 1.44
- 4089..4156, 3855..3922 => 1.44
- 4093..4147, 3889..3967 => 1.46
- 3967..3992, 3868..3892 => 1.18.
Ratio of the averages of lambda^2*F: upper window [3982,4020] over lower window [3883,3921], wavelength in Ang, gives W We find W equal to 1.3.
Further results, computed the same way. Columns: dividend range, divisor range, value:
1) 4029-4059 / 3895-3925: 1.26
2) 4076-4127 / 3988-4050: 1.03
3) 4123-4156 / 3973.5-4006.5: 1.15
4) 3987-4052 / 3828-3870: 1.65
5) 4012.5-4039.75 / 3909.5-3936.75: 1.40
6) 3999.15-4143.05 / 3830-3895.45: 1.64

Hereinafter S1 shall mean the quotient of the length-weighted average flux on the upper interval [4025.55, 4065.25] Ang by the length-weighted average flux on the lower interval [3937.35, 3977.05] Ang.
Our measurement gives 1.4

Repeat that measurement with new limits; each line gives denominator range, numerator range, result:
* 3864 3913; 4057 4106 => 1.32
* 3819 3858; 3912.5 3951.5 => 1.20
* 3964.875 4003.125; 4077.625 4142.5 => 1.20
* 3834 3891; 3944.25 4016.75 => 1.24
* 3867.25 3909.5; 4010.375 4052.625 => 1.39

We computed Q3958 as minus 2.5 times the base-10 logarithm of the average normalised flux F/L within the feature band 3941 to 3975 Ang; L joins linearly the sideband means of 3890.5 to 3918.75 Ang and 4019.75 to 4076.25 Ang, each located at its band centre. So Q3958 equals 0.26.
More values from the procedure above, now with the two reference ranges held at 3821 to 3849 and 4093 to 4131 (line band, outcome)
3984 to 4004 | -0.240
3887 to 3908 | -0.116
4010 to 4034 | -0.188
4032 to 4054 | -0.156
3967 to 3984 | 0.144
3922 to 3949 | 0.108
